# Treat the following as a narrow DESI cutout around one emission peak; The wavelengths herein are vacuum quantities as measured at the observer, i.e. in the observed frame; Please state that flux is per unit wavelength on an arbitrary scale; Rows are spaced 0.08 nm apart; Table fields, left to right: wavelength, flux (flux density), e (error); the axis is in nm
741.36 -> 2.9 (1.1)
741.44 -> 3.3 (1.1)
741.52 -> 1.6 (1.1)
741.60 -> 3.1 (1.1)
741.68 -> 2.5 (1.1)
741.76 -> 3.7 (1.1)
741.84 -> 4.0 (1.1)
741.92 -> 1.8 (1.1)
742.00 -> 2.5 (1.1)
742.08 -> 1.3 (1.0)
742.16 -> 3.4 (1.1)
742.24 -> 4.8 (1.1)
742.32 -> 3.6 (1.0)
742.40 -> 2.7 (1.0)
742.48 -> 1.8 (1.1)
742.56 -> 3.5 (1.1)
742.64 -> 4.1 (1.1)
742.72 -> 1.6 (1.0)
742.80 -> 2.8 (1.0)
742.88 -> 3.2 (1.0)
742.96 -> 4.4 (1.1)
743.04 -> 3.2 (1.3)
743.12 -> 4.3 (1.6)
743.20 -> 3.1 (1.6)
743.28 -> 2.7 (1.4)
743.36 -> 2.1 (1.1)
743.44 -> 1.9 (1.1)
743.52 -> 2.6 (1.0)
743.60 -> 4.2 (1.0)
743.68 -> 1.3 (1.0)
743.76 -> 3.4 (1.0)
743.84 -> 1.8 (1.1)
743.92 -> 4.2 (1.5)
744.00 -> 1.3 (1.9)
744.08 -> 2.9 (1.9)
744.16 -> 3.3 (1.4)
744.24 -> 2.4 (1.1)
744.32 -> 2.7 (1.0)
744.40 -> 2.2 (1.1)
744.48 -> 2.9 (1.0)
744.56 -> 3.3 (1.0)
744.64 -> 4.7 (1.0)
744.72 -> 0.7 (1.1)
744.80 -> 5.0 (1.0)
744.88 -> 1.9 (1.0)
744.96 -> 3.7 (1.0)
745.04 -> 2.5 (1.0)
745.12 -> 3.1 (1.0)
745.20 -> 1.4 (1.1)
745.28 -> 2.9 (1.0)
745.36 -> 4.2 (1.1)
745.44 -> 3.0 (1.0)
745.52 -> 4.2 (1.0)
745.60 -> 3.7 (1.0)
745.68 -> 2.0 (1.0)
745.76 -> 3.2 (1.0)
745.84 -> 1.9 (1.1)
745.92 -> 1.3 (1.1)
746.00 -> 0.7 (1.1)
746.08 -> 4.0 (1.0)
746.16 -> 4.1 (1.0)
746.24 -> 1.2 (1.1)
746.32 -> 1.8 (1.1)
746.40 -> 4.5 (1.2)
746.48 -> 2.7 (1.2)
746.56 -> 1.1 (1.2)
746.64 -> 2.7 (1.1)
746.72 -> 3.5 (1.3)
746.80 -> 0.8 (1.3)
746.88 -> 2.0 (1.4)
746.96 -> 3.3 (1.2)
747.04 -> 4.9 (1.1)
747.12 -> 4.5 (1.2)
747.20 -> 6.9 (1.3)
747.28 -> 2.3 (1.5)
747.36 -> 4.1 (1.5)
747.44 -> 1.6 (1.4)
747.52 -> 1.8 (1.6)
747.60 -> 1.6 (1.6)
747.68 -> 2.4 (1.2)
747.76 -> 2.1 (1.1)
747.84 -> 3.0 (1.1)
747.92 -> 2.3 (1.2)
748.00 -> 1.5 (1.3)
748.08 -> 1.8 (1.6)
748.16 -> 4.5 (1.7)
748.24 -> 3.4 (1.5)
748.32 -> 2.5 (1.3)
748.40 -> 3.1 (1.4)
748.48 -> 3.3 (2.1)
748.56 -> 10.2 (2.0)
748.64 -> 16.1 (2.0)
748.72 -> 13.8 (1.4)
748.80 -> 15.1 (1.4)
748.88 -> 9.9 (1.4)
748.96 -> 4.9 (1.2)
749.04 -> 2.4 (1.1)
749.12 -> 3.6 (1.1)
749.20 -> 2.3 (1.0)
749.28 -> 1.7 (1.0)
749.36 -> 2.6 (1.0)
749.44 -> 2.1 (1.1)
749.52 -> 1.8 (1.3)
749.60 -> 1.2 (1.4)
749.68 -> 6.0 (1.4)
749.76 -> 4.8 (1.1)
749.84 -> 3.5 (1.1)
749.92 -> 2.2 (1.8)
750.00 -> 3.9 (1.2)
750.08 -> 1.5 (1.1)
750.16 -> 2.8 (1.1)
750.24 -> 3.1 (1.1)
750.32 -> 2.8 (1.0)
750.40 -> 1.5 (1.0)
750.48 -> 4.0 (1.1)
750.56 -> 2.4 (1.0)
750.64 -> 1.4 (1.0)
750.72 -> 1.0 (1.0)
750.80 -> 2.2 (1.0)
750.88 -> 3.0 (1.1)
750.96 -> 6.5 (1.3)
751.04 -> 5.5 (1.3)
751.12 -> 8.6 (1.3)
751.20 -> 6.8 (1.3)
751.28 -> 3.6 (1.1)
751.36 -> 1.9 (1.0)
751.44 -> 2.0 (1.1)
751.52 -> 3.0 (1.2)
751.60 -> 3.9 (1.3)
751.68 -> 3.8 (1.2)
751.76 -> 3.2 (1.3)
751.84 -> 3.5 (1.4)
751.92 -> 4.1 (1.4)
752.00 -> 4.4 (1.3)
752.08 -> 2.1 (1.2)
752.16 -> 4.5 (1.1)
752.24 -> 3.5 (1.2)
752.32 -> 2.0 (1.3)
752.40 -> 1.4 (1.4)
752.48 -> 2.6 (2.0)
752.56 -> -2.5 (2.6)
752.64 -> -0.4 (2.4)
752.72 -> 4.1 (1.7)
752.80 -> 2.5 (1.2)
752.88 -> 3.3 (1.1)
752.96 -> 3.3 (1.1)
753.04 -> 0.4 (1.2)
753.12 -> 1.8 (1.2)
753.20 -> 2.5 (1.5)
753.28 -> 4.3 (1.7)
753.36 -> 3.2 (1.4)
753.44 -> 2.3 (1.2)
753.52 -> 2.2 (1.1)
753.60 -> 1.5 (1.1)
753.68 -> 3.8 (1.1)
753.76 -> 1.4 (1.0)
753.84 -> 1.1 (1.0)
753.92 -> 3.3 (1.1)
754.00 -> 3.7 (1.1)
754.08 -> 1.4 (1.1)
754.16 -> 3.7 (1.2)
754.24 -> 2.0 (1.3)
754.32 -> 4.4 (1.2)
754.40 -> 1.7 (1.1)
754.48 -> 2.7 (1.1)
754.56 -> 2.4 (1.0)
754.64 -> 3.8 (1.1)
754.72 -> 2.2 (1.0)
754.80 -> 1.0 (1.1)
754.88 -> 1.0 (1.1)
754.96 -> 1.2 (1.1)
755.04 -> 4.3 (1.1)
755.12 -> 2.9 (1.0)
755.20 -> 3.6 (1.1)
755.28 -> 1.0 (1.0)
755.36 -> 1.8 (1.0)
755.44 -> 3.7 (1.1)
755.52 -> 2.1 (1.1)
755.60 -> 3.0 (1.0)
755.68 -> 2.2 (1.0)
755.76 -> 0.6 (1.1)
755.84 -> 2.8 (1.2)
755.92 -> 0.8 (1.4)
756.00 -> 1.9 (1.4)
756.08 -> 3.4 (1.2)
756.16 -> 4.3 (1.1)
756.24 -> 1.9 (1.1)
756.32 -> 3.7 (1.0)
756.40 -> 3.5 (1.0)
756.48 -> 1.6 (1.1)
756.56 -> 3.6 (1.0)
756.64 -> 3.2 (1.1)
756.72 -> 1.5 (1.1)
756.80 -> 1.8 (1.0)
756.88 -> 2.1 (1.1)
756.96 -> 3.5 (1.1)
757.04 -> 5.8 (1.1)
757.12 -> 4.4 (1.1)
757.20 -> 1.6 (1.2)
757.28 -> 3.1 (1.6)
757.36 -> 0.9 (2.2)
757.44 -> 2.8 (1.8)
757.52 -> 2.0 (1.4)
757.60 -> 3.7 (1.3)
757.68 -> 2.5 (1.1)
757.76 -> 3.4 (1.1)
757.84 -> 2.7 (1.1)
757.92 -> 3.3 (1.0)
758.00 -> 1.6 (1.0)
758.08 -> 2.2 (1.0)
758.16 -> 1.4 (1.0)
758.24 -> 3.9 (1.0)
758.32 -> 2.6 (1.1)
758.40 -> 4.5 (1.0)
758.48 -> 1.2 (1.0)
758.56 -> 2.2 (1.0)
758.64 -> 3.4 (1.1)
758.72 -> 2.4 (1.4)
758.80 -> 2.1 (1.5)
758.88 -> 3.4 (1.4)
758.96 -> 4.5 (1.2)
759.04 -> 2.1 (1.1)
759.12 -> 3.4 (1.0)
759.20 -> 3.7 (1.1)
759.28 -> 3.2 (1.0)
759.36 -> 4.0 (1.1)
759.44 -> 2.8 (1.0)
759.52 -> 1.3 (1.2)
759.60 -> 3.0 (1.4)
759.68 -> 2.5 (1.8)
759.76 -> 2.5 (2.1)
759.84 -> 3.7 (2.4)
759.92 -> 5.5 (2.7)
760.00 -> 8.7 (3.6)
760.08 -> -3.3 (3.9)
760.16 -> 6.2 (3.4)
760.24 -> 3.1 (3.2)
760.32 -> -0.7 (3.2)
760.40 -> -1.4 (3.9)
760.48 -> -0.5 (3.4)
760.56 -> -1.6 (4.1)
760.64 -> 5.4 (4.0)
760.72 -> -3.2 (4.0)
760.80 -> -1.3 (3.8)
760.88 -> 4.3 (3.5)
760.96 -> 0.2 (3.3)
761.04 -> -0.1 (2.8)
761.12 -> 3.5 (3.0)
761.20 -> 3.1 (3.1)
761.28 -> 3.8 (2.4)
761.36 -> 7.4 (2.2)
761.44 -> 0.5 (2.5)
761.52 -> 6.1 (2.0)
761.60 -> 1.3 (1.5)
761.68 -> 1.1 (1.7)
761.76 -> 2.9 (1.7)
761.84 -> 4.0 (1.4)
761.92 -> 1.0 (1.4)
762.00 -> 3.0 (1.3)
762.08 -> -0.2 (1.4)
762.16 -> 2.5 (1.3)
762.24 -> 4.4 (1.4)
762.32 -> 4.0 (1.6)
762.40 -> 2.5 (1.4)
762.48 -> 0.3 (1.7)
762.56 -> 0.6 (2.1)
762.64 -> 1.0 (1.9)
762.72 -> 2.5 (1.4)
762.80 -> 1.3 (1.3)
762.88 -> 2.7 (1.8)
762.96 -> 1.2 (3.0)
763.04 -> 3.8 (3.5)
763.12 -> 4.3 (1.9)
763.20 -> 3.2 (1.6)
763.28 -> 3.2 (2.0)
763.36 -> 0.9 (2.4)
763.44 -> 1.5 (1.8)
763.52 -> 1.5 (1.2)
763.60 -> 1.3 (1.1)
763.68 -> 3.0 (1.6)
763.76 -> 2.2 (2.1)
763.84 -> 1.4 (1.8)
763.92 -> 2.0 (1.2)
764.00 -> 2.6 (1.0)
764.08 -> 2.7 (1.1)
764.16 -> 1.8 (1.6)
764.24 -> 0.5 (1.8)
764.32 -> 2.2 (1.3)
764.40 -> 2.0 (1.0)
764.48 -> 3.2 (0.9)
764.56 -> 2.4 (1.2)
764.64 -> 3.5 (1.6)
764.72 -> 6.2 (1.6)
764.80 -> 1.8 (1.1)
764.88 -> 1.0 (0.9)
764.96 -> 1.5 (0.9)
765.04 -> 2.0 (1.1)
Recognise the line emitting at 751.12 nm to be [N II] 6583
